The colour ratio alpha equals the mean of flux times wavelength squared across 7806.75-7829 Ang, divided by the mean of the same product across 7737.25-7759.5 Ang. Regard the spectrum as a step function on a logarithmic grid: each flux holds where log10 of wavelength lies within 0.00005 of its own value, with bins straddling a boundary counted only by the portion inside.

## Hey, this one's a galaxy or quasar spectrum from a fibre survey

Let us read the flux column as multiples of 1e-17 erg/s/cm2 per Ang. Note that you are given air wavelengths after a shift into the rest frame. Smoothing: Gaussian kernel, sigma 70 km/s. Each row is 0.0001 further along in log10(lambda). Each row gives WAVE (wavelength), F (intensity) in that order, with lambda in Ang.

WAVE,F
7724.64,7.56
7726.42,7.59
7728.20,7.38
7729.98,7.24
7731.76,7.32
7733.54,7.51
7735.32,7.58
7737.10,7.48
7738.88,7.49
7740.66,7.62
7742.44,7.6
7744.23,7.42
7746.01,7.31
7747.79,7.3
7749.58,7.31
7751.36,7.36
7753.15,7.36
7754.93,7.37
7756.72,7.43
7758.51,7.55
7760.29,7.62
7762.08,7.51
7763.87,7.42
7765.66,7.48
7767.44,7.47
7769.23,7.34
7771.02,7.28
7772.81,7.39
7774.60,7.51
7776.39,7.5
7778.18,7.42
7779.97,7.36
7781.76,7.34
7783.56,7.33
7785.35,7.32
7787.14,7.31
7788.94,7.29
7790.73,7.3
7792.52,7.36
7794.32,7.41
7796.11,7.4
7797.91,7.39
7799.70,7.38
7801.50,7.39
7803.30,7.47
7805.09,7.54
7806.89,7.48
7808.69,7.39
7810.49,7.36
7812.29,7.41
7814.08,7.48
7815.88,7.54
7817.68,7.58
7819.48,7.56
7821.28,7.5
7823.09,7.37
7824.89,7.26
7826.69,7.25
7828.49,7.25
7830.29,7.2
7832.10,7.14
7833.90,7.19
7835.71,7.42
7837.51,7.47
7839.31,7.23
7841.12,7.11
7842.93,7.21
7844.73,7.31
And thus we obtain 1.02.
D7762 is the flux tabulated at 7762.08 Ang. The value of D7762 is 7.51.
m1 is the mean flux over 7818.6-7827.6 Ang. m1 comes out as 7.39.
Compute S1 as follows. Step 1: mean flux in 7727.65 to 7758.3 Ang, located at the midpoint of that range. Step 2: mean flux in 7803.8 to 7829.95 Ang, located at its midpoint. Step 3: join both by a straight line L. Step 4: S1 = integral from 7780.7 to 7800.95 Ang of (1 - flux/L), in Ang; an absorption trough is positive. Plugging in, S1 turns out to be 0.2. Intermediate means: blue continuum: 7.42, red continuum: 7.42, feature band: 7.35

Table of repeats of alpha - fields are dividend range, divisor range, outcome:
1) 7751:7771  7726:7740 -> 1.01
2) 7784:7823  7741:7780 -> 1.01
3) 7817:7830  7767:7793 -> 1.01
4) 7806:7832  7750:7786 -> 1.01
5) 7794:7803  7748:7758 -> 1.02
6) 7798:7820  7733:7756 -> 1.02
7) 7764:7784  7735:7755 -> 1.00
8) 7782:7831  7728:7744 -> 1.01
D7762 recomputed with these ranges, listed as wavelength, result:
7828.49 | 7.25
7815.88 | 7.54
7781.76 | 7.34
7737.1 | 7.48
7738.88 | 7.49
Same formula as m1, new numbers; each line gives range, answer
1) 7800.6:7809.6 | 7.45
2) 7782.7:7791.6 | 7.31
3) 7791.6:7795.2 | 7.38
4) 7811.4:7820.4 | 7.52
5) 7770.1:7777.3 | 7.42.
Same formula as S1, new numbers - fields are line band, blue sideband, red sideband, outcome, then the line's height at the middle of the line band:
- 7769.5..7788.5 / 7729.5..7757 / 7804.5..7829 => 0.1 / 7.42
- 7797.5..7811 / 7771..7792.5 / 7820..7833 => -0.2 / 7.33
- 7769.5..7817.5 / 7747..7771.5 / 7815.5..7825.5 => 0.3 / 7.44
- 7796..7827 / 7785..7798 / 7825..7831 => -0.6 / 7.29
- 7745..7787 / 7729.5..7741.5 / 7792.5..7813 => 0.3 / 7.45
